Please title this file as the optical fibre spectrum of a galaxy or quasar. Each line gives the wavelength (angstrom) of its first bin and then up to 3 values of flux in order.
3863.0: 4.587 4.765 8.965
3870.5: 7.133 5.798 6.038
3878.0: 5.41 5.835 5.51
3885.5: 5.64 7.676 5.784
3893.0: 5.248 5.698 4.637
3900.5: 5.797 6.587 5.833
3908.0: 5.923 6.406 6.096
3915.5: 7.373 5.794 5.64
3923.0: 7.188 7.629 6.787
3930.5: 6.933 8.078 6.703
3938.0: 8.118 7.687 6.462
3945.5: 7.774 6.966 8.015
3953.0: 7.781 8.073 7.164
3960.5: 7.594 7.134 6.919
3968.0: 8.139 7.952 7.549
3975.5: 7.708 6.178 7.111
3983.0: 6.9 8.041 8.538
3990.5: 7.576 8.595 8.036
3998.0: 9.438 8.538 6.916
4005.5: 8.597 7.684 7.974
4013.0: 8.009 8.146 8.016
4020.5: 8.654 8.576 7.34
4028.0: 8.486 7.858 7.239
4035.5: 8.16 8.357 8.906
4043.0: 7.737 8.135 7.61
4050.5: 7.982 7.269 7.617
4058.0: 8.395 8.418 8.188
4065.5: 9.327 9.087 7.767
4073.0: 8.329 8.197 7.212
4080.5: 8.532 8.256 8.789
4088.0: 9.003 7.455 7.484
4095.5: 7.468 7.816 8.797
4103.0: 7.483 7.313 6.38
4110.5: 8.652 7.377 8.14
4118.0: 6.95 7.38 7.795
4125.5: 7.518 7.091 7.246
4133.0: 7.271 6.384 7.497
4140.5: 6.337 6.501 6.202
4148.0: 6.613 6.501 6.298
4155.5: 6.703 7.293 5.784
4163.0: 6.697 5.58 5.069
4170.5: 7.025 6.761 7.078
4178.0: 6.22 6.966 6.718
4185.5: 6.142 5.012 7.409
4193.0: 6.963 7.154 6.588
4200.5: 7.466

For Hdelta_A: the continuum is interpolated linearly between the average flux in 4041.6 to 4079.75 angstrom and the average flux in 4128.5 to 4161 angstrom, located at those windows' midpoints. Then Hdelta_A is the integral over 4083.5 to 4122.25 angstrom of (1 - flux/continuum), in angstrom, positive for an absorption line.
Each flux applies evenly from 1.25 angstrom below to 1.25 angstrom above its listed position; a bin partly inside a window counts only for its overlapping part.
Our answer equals -2.0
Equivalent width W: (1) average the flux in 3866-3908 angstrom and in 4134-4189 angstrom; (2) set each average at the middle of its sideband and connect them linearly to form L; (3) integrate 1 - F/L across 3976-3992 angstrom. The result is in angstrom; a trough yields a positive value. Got -3.2 angstrom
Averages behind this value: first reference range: 6.07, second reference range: 6.44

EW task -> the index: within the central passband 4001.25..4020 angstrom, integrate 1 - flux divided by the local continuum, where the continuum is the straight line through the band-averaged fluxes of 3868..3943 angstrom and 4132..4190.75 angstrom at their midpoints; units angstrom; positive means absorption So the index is -4.4 angstrom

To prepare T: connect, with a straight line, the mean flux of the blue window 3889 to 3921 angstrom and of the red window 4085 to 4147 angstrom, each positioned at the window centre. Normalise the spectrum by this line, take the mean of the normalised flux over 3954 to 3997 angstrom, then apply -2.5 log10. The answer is -0.18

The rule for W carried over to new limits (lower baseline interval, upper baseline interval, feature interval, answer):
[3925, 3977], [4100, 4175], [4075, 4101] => -3.6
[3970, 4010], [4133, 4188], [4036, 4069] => -4.0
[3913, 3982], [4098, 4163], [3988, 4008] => -2.8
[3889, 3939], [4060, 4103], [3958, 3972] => -1.1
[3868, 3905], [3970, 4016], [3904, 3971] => -1.9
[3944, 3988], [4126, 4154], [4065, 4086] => -3.9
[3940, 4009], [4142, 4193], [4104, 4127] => -2.4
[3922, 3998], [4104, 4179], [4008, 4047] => -4.3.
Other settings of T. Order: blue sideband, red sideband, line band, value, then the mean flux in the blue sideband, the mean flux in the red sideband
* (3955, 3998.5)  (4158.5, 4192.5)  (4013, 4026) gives -0.11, 7.67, 6.38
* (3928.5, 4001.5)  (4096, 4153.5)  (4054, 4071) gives -0.14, 7.63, 7.21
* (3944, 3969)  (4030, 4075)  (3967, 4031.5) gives -0.02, 7.54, 8.14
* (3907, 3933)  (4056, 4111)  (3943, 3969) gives -0.08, 6.66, 8.09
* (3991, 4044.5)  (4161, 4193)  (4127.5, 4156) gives 0.01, 8.15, 6.4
